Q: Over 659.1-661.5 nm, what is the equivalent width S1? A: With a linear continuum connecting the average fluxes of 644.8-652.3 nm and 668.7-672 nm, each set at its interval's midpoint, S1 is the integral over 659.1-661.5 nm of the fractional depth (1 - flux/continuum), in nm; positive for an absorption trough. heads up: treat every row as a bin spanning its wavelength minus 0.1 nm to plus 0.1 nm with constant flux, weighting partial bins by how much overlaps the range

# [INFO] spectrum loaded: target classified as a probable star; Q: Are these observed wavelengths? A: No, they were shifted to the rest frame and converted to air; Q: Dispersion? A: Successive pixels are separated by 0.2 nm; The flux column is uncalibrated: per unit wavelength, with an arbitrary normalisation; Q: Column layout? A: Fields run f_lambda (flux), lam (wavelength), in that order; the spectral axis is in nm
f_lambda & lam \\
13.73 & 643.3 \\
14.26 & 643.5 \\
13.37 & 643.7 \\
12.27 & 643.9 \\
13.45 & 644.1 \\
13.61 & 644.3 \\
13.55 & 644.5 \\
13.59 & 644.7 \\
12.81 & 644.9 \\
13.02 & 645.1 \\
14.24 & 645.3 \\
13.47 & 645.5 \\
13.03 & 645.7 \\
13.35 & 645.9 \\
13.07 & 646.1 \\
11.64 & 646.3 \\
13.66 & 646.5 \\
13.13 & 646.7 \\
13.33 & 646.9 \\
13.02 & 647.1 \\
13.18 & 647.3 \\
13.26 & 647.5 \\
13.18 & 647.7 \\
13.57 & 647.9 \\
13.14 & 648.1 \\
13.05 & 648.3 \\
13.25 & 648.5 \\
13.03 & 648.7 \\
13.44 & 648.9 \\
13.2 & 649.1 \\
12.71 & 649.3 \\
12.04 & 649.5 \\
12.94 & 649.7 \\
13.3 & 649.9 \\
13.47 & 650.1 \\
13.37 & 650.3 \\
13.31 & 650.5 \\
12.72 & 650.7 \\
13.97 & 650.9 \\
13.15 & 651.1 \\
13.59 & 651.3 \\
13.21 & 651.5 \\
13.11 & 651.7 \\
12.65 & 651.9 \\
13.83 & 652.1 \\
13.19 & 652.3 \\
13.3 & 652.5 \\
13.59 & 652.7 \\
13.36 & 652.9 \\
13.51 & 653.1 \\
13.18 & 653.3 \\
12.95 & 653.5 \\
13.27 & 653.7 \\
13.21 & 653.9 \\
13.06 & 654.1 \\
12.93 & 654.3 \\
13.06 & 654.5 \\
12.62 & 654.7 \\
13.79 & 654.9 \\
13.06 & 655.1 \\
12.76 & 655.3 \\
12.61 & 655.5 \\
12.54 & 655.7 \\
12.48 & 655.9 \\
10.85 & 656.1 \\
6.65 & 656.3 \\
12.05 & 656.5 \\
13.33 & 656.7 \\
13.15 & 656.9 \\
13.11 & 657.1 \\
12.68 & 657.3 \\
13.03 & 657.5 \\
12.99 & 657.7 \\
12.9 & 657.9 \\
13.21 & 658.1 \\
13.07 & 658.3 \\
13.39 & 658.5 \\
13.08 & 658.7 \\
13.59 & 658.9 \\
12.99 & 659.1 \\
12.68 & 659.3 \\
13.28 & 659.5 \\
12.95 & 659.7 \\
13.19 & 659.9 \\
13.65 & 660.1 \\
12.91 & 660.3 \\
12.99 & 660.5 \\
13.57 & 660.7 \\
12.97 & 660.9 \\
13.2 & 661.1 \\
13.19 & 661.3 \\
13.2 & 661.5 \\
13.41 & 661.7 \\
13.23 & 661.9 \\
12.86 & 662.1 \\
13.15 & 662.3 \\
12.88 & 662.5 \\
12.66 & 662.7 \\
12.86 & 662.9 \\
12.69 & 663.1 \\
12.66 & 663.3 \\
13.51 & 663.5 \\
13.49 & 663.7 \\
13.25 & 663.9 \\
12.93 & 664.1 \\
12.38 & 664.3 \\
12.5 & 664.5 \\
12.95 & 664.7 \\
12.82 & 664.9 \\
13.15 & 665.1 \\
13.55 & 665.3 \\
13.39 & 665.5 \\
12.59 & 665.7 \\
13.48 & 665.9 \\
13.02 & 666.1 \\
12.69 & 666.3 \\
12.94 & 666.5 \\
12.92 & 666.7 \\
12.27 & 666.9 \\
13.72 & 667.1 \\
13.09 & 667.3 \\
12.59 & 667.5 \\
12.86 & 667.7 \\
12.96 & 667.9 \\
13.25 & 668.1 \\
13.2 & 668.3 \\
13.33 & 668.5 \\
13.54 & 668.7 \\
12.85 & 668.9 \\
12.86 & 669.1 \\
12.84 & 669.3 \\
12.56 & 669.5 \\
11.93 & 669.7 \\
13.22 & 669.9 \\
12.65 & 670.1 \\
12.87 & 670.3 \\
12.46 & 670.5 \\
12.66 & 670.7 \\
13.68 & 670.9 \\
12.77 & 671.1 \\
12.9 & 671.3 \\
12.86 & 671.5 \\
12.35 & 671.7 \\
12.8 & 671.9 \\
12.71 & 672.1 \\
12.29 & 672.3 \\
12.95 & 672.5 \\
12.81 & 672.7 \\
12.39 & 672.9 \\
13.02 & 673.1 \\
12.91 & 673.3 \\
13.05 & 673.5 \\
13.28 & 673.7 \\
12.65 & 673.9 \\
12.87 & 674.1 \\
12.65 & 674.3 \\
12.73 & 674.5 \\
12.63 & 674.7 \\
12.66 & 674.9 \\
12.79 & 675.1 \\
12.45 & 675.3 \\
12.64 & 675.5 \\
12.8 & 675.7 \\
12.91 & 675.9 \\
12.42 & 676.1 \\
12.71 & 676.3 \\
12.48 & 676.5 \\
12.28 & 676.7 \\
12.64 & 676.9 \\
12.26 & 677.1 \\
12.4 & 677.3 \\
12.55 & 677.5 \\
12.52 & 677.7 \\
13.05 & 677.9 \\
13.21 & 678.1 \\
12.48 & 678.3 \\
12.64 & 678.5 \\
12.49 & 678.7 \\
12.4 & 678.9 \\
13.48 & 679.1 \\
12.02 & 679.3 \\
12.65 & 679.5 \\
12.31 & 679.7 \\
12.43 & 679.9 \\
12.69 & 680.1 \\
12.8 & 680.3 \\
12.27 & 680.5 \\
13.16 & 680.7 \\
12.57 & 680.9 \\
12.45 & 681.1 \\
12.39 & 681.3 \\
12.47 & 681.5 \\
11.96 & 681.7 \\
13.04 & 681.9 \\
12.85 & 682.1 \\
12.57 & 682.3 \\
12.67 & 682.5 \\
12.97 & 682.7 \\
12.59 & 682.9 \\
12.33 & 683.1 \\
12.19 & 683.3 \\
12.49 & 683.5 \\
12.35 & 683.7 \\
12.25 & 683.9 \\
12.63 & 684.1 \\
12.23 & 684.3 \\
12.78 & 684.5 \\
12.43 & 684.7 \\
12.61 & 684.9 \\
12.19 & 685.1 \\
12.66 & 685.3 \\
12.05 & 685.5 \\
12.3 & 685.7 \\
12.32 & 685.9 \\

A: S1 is -0.032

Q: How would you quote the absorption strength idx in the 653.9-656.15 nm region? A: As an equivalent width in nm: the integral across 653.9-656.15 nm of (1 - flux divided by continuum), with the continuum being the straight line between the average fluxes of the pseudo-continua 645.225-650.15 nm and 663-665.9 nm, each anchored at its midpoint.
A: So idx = 0.05 nm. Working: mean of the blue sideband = 13.1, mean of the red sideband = 13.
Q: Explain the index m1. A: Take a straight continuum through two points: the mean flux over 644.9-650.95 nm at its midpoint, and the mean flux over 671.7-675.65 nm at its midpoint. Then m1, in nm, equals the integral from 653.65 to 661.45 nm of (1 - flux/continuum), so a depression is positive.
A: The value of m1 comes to 0.108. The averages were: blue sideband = 13.2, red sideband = 12.7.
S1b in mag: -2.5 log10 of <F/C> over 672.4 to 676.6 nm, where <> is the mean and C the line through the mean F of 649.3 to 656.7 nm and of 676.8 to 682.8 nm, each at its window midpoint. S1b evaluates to -0.01 mag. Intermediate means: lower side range 12.9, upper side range 12.6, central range 12.8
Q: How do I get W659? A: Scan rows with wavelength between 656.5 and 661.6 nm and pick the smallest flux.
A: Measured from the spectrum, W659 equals 12.05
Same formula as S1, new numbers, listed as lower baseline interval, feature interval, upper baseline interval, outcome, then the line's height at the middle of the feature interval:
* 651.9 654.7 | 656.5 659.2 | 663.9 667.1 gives 0.008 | 13.1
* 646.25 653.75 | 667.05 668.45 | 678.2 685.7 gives -0.029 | 12.8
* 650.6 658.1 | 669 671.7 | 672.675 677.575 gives -0.012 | 12.7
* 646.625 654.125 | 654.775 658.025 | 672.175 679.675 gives 0.174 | 13.1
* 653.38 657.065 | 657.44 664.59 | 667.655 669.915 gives -0.222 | 12.7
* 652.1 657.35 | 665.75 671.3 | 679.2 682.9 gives -0.125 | 12.6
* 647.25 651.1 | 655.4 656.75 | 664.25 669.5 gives 0.171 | 13.1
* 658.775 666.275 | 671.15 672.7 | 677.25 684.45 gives 0.013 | 12.8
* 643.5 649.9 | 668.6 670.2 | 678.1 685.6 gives -0.006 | 12.8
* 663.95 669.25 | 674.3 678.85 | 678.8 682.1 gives 0.025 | 12.7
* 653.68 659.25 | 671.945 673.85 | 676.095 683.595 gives -0.031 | 12.6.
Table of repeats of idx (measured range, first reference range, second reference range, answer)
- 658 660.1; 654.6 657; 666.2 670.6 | -0.140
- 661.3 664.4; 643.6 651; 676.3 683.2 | -0.028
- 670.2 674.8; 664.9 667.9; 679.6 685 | 0.012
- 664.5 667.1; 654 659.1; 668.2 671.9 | -0.040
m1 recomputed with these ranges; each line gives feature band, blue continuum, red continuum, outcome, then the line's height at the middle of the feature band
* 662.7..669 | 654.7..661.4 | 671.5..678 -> -0.14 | 12.7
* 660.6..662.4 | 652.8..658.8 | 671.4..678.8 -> -0.07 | 12.7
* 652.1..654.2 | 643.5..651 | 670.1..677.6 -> -0.03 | 13.1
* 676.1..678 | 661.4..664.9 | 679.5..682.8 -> 0.02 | 12.7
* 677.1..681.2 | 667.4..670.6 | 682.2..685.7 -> -0.01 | 12.6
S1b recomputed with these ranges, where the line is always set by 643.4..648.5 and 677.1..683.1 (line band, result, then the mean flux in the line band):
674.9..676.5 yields 0.00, 12.7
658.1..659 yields -0.02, 13.3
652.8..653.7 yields -0.01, 13.3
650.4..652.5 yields -0.01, 13.3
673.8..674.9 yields 0.00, 12.7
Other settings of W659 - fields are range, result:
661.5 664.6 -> 12.38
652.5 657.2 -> 6.65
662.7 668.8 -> 12.27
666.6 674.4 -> 11.93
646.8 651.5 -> 12.04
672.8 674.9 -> 12.39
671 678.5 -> 12.26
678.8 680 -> 12.02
